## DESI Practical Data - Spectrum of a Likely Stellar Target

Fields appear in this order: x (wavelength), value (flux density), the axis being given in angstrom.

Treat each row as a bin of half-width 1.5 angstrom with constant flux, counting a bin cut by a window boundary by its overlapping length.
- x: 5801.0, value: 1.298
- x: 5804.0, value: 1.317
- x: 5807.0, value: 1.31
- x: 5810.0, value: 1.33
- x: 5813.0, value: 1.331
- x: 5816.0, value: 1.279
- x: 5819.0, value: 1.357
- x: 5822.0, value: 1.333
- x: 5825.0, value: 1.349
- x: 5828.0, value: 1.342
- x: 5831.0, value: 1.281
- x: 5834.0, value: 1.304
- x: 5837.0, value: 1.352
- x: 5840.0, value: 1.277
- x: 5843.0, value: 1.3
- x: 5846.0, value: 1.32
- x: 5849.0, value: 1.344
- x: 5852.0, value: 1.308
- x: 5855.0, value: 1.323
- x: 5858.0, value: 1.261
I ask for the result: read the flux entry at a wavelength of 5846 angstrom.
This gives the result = 1.32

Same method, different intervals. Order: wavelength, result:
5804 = 1.317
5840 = 1.277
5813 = 1.331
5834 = 1.304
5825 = 1.349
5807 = 1.31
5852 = 1.308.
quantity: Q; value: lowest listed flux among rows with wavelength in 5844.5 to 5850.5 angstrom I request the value 1.32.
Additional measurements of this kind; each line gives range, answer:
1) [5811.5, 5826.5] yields 1.279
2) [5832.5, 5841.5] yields 1.277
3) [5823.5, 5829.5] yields 1.342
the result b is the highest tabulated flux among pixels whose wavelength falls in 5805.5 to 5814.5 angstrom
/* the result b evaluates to 1.331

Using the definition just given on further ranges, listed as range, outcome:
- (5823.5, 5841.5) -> 1.352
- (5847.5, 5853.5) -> 1.344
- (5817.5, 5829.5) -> 1.357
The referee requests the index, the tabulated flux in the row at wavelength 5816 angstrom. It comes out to 1.279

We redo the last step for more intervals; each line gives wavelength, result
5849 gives 1.344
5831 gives 1.281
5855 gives 1.323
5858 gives 1.261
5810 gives 1.33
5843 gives 1.3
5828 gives 1.342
